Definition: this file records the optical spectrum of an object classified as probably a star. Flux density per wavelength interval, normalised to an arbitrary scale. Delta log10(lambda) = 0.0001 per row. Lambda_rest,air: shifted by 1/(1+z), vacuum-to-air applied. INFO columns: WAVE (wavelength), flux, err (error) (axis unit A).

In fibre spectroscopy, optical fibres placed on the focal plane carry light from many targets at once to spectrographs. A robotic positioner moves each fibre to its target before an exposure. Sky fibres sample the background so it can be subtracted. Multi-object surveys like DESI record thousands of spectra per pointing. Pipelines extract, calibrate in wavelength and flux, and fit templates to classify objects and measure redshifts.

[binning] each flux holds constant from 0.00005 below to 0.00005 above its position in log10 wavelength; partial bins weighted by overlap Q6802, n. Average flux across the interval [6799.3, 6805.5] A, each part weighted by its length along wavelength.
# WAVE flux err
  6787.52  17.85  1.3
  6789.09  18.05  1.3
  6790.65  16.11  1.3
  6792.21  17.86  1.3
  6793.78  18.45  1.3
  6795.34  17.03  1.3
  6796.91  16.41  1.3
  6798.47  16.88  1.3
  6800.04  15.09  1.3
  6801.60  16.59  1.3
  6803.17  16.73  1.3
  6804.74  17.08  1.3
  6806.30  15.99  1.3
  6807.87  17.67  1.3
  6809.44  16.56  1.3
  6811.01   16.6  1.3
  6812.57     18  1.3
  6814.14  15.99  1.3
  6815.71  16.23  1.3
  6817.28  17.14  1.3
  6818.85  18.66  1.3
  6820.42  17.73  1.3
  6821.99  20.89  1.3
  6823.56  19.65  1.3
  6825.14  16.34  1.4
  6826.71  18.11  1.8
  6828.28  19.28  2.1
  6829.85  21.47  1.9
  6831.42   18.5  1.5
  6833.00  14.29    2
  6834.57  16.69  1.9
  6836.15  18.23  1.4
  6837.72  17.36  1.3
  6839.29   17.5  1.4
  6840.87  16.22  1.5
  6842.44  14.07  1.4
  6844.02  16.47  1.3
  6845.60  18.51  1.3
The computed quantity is 16.4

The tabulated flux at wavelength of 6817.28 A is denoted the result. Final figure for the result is 17.14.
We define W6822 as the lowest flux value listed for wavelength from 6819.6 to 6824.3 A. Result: 17.73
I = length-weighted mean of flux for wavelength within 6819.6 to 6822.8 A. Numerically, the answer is 19.3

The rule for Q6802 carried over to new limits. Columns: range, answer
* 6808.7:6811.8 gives 16.6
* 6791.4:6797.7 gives 17.4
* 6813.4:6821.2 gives 17.2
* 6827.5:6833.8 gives 18.4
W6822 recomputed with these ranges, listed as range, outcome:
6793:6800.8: 15.09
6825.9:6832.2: 18.11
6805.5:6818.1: 15.99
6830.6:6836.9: 14.29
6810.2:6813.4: 16.6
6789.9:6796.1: 16.11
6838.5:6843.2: 14.07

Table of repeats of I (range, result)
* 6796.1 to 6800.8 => 16.1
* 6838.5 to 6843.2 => 16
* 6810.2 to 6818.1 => 16.8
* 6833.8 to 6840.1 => 17.4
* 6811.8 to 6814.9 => 17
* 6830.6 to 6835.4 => 16.5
